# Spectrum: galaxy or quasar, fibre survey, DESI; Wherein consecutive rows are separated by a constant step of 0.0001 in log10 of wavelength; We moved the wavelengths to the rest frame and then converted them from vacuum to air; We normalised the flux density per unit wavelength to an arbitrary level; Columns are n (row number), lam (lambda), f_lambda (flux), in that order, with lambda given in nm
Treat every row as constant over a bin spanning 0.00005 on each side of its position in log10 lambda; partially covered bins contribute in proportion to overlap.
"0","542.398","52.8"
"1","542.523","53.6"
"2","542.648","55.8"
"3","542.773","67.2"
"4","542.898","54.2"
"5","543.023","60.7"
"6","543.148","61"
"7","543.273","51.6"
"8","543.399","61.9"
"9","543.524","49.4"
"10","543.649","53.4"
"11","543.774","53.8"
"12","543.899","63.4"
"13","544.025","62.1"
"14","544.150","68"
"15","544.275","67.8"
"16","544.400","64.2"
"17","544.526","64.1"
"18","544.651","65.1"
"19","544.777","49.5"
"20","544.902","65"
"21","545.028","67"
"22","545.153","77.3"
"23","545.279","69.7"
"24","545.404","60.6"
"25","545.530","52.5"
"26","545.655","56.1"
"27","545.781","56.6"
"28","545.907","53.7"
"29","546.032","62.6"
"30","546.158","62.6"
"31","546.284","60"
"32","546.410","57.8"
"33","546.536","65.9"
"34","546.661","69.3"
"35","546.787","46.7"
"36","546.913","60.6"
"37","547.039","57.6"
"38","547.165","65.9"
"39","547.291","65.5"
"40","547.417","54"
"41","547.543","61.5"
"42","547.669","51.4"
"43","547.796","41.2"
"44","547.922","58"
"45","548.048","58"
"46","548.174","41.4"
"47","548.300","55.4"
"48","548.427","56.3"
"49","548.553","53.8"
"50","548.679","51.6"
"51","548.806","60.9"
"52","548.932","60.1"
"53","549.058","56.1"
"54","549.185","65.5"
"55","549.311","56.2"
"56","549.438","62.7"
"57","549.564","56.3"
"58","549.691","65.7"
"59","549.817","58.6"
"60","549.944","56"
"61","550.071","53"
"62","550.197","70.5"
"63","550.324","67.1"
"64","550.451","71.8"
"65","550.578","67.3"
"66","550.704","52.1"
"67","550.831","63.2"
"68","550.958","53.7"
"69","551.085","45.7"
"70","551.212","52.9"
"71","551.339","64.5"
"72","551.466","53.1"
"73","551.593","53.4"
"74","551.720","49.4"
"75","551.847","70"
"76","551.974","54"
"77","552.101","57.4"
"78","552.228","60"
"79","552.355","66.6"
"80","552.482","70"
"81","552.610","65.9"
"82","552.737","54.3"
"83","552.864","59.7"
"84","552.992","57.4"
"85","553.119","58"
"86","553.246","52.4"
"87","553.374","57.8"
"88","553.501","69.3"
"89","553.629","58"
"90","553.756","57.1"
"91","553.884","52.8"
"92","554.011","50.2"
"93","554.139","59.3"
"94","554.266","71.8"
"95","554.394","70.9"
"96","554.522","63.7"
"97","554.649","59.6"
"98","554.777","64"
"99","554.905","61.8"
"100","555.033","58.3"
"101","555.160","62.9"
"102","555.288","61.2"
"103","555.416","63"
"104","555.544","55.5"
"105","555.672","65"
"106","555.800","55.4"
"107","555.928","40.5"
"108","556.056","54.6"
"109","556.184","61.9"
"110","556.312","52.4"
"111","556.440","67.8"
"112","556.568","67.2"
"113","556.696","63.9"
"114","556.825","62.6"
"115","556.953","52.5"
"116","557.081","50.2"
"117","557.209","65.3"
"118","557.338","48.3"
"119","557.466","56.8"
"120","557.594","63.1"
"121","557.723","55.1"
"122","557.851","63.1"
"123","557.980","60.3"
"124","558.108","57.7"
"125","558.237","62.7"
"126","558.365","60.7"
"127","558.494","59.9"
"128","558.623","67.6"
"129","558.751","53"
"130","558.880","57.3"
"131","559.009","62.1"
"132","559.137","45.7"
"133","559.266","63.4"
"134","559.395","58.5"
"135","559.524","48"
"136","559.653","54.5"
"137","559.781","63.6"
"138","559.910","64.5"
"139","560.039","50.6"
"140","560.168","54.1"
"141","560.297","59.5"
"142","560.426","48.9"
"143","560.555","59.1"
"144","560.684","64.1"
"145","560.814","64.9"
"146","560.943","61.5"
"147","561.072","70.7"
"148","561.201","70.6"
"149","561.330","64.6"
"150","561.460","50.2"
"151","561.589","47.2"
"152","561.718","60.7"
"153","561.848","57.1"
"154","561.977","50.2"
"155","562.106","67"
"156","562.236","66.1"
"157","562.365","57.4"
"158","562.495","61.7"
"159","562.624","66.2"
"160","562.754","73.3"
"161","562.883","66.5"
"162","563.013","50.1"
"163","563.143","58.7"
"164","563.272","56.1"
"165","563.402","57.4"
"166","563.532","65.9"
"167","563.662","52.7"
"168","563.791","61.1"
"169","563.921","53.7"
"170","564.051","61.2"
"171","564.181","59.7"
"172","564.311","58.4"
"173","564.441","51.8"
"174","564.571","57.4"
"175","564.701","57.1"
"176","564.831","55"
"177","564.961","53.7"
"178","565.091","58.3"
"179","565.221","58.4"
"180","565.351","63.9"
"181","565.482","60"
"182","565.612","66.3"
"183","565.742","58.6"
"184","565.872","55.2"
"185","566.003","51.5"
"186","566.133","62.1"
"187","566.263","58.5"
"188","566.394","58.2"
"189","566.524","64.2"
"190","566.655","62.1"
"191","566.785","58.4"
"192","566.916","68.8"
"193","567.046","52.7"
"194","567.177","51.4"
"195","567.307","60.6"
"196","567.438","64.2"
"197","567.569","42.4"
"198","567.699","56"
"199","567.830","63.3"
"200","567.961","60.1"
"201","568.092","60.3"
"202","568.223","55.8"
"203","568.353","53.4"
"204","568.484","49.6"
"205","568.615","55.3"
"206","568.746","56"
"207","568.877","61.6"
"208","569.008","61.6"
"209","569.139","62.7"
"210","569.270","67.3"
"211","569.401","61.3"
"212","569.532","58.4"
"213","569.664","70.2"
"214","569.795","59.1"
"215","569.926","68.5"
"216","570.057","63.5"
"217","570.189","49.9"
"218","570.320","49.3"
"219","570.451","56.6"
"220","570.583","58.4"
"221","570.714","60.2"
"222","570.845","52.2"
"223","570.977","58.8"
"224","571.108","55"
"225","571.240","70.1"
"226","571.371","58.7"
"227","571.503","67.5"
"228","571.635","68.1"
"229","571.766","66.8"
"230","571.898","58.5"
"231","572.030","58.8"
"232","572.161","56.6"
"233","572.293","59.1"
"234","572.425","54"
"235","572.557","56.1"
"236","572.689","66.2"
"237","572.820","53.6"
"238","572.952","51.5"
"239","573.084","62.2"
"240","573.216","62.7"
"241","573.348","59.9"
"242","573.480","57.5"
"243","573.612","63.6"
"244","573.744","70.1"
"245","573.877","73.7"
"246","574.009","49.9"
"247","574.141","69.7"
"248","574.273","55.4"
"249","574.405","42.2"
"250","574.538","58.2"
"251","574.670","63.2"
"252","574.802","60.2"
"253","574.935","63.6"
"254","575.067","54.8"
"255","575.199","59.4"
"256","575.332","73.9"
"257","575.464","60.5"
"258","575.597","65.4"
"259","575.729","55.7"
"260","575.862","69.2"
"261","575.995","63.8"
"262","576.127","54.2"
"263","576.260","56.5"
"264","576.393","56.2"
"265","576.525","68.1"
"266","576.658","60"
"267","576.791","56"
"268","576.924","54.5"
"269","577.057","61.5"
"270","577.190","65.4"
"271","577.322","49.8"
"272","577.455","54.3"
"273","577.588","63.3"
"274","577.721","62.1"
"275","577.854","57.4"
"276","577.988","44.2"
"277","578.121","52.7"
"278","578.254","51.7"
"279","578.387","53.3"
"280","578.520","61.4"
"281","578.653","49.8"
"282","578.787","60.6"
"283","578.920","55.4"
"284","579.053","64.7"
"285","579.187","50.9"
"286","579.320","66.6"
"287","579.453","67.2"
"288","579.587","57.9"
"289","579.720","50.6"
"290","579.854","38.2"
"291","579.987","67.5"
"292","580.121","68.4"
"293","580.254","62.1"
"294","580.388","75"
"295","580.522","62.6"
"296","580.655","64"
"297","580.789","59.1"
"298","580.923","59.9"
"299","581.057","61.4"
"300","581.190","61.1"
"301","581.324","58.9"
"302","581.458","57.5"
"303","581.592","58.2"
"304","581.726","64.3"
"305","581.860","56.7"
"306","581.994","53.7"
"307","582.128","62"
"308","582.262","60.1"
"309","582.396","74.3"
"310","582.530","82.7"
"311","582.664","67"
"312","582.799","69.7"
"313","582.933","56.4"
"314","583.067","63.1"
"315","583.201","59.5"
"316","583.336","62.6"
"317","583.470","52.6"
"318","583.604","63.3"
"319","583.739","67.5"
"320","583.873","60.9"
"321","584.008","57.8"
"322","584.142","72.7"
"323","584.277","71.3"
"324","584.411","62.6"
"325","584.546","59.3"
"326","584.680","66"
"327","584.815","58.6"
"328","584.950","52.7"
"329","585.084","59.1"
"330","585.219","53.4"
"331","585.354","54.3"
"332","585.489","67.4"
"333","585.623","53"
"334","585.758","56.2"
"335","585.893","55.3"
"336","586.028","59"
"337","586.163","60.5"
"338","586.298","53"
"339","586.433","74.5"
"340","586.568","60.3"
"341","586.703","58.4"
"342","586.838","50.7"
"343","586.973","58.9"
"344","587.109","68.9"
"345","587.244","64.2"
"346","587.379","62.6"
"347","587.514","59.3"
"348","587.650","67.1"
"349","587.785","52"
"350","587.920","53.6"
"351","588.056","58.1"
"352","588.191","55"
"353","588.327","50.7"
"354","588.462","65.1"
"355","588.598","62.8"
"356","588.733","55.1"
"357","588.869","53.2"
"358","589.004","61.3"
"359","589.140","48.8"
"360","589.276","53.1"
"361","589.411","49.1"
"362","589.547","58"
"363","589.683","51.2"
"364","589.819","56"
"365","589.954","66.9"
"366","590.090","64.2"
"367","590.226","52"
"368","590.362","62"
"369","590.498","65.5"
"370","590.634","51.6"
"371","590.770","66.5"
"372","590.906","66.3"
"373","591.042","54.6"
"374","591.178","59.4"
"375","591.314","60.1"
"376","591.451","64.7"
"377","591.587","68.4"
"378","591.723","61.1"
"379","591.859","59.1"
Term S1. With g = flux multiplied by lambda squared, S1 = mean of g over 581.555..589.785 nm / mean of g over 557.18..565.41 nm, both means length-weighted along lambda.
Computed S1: 1.1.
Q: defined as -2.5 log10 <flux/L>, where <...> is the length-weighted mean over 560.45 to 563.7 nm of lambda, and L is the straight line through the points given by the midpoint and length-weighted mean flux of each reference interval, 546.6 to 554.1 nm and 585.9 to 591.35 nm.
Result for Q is -0.04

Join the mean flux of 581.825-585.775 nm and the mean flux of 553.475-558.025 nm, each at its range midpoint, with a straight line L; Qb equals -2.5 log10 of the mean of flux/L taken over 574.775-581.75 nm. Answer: 0.038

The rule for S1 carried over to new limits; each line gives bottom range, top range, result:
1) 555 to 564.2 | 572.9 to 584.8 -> 1.10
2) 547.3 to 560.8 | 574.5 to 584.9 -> 1.13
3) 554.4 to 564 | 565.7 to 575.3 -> 1.04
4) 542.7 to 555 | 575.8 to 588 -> 1.14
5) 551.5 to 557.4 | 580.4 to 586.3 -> 1.14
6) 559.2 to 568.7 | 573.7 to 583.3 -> 1.08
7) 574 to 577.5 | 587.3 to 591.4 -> 1.02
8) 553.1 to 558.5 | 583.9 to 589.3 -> 1.11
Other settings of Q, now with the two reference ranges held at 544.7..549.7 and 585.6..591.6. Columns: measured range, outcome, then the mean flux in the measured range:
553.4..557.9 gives -0.02 mag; 59.6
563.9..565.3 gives 0.03 mag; 57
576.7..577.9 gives 0.01 mag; 58.3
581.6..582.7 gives -0.10 mag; 64.7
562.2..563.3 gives -0.06 mag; 61.9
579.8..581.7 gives -0.04 mag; 61.2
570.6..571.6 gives -0.03 mag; 60.5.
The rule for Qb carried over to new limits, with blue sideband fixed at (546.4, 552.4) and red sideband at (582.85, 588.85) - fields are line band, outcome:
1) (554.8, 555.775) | -0.05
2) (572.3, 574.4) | -0.01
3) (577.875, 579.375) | 0.08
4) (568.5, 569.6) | -0.02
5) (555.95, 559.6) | 0.00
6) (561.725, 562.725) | -0.04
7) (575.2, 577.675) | -0.02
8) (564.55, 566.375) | 0.01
